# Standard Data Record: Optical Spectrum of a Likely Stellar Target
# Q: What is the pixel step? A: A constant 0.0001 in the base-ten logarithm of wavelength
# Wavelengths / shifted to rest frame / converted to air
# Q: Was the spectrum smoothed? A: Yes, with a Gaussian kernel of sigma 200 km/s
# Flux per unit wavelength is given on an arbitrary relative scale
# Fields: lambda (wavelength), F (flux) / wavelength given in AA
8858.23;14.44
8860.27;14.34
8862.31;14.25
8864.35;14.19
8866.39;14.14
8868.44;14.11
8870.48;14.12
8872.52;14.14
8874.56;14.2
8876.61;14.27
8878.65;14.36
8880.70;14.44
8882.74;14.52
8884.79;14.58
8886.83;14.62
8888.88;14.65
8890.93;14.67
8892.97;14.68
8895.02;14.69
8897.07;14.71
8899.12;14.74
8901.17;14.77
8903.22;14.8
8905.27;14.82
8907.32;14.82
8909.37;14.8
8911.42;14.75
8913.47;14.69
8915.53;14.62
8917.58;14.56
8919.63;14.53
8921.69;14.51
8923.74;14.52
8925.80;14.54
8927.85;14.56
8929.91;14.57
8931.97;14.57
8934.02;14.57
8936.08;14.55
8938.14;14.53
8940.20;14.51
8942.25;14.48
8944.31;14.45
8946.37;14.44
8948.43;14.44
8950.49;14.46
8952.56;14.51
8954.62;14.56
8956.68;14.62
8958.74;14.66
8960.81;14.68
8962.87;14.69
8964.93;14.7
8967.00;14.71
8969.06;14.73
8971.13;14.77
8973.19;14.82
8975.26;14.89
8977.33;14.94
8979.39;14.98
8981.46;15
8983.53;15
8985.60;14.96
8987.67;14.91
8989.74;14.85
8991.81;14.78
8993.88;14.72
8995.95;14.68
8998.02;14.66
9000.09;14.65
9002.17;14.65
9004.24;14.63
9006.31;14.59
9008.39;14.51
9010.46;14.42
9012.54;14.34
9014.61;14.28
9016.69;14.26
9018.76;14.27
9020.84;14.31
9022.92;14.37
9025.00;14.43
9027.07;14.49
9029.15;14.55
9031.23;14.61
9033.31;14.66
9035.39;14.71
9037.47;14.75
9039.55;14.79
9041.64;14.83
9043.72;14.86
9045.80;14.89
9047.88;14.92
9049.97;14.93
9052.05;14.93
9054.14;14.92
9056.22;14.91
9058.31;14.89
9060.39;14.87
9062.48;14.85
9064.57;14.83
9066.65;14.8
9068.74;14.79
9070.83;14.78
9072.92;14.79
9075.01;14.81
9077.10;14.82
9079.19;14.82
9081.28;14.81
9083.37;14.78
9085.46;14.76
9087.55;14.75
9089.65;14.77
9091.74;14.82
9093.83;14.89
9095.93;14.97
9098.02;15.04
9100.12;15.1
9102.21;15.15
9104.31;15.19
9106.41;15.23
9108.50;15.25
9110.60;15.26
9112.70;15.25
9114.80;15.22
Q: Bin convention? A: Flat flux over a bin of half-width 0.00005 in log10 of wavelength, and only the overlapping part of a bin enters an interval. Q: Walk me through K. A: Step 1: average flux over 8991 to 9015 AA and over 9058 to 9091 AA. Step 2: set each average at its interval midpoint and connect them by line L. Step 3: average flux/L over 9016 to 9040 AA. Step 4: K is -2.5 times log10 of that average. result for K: 0.01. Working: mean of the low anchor 14.6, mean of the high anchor 14.8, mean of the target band 14.5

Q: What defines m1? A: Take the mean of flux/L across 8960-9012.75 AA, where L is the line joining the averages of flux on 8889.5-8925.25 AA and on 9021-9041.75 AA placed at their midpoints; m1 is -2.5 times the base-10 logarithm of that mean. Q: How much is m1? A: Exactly -0.01 mag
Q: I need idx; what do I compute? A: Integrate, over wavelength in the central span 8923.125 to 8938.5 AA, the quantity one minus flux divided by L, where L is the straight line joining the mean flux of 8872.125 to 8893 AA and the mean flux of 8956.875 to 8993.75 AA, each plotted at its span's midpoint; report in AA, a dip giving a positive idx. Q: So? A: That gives 0.1 AA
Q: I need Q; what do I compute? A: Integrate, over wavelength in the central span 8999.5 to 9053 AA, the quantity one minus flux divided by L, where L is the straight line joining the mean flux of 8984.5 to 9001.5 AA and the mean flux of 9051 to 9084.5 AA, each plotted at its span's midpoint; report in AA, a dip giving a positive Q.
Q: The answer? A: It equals 0.7 AA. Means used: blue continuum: 14.8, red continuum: 14.8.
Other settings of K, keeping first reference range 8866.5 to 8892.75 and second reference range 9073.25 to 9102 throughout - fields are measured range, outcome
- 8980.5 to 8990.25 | -0.02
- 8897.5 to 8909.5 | -0.03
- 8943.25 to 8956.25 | 0.01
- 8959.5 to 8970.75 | -0.01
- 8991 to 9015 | 0.01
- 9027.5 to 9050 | 0.00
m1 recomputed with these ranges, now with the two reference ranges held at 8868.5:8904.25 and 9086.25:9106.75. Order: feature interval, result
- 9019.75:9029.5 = 0.03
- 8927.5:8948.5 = 0.01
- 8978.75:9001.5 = -0.01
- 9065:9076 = 0.01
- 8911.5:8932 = 0.00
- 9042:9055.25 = 0.00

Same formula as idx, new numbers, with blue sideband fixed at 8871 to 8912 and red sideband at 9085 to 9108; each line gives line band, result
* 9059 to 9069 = 0.1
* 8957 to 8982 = -0.1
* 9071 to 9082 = 0.1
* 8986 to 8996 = 0.0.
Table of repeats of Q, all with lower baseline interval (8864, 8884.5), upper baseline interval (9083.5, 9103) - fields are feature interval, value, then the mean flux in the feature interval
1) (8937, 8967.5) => -0.1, 14.6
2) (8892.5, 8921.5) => -0.7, 14.7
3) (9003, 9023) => 0.4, 14.4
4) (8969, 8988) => -0.4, 14.9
